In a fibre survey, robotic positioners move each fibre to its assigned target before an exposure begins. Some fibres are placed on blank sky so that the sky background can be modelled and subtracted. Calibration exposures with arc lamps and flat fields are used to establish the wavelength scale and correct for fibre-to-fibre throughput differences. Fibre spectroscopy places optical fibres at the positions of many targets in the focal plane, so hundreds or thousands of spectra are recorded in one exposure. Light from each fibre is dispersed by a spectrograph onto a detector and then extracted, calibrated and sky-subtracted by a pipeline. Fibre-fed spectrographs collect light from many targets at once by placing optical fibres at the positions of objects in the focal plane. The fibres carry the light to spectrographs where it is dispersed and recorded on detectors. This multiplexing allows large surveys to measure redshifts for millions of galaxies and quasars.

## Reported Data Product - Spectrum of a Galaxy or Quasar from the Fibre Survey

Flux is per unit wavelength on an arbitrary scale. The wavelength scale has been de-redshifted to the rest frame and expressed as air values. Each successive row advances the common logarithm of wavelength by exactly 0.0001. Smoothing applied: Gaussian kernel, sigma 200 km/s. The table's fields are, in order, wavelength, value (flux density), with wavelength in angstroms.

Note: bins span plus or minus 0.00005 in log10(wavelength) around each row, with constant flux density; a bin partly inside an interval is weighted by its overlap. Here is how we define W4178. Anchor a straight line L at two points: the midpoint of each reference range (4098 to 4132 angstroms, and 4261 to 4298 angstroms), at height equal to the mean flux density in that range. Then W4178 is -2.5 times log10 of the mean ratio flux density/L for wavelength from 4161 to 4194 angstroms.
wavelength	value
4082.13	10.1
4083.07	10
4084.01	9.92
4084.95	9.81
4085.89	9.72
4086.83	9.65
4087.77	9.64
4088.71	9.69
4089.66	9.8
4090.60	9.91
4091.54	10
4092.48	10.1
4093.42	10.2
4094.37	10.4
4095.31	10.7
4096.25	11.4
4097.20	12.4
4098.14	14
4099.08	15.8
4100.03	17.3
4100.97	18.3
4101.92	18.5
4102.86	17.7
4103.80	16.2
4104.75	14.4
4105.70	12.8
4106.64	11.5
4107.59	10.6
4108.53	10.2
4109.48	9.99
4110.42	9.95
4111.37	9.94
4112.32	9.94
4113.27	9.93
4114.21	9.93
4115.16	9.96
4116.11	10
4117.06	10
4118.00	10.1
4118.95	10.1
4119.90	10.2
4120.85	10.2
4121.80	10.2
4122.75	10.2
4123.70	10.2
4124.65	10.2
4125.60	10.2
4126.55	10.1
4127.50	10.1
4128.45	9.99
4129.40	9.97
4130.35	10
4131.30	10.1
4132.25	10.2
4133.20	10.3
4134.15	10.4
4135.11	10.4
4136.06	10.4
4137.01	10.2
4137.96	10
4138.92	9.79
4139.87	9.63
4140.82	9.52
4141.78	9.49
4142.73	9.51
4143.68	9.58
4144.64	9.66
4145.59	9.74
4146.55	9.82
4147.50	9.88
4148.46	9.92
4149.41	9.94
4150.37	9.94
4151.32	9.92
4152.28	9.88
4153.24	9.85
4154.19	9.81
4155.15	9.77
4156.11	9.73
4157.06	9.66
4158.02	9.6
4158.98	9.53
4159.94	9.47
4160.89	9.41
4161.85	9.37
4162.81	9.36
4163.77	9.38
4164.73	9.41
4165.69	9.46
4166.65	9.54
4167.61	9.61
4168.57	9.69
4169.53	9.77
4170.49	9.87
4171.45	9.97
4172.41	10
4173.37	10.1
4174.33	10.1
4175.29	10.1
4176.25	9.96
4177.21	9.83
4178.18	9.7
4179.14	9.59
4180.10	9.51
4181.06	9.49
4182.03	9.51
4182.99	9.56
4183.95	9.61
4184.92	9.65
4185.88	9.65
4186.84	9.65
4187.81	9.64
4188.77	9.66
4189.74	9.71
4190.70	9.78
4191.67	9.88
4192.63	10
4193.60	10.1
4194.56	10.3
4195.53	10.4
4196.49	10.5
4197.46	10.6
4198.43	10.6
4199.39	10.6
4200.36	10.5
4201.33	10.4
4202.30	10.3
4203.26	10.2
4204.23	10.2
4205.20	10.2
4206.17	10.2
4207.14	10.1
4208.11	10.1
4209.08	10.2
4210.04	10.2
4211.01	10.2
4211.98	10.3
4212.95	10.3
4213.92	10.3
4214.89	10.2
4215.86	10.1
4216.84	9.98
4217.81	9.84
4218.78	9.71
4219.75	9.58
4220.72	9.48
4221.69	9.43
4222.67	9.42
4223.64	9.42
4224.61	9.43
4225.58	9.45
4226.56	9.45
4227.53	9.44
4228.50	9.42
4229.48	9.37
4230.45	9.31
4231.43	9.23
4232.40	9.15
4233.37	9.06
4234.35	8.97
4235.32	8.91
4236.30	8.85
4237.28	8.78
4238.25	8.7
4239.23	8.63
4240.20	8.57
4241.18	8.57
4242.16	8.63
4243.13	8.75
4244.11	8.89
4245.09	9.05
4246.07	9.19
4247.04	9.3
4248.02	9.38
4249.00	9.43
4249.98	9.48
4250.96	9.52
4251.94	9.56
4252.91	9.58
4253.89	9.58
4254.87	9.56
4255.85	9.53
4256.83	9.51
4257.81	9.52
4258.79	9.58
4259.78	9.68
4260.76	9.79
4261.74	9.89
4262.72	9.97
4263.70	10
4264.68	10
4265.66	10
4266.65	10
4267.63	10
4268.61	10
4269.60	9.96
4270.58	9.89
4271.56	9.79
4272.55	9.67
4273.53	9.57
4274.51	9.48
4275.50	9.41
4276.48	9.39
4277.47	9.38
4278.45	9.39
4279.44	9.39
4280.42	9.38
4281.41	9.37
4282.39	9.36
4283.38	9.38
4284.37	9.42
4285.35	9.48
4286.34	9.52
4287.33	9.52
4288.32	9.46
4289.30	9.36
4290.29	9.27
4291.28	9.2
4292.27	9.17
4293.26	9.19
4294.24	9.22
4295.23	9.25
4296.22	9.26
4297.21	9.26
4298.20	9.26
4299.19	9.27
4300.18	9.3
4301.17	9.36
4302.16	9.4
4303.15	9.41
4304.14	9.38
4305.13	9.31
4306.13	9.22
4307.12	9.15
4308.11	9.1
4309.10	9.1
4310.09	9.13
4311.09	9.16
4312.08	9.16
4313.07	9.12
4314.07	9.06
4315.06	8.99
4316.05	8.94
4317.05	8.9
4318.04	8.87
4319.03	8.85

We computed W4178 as 0.12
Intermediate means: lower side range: 11.6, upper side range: 9.55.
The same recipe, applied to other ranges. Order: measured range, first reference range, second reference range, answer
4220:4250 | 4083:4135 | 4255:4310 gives 0.09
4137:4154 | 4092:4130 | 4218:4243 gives 0.12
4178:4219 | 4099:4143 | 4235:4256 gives -0.02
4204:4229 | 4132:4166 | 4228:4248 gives -0.08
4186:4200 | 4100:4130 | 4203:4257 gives 0.00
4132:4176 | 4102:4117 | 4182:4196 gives 0.09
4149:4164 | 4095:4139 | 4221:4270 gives 0.12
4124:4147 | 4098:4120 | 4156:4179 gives 0.12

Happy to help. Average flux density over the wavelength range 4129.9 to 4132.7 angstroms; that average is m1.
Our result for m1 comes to 10.1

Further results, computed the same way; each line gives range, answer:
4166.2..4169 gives 9.61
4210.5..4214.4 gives 10.3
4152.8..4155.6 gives 9.82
